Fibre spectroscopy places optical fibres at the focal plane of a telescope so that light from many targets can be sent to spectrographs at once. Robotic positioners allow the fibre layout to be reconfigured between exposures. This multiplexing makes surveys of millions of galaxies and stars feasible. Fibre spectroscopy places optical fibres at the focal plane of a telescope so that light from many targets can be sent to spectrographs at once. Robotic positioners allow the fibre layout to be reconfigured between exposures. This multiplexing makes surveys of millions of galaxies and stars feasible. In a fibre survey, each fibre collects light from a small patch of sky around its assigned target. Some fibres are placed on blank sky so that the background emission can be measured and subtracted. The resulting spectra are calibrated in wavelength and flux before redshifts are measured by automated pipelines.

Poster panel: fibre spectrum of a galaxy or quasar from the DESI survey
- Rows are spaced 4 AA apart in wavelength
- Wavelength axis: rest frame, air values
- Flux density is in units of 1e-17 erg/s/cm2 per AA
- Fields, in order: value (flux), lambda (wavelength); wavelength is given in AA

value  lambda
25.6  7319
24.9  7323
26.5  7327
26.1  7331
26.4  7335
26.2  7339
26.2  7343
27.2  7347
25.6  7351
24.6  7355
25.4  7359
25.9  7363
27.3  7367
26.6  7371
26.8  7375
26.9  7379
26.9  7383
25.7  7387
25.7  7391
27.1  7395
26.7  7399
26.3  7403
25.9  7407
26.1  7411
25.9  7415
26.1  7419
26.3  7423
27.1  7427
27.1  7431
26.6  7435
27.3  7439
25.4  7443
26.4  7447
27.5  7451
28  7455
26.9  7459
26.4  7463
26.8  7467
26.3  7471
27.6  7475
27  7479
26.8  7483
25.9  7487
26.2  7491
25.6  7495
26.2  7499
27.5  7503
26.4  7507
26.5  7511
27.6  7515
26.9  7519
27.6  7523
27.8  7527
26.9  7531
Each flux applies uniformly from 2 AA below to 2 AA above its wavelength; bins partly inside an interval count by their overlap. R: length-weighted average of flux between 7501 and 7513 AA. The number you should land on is 26.8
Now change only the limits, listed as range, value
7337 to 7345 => 26.2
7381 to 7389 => 26.3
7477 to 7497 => 26.3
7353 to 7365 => 25.3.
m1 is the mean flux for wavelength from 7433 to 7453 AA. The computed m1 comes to 26.6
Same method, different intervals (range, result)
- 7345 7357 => 25.8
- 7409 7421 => 26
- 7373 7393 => 26.4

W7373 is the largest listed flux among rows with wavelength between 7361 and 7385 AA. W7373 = 27.3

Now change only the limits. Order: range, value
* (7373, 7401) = 27.1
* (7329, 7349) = 27.2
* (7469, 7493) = 27.6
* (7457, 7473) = 26.9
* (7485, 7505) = 27.5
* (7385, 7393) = 25.7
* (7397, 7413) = 26.7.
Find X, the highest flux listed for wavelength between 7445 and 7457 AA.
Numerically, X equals 28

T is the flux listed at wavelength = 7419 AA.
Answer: 26.1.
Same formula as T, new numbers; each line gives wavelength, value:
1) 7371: 26.6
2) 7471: 26.3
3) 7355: 24.6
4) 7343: 26.2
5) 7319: 25.6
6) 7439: 27.3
